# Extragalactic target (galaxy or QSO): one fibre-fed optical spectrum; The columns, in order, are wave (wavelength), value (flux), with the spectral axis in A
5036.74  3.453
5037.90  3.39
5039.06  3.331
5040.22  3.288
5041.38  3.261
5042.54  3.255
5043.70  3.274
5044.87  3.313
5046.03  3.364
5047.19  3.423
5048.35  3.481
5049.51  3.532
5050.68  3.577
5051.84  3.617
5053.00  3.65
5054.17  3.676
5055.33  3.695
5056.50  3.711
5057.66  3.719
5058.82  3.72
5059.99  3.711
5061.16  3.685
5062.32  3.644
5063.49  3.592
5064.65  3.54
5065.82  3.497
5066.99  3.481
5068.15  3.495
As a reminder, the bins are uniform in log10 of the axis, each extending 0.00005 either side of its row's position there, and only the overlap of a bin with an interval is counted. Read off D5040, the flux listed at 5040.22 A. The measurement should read 3.288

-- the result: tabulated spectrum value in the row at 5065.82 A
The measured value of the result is 3.497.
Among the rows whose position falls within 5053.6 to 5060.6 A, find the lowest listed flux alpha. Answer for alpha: 3.676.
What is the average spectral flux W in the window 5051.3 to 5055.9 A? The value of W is 3.66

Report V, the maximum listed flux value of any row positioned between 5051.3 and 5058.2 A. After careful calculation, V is 3.719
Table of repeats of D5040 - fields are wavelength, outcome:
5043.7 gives 3.274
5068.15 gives 3.495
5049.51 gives 3.532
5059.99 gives 3.711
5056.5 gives 3.711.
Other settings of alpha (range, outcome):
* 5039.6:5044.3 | 3.255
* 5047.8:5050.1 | 3.481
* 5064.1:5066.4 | 3.497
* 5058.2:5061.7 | 3.685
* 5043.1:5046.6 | 3.274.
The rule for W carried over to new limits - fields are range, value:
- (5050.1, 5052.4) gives 3.6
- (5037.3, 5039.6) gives 3.36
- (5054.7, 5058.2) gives 3.71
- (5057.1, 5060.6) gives 3.71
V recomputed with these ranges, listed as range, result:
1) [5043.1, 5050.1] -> 3.532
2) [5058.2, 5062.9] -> 3.72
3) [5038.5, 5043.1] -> 3.331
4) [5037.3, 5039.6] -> 3.39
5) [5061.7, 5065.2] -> 3.644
